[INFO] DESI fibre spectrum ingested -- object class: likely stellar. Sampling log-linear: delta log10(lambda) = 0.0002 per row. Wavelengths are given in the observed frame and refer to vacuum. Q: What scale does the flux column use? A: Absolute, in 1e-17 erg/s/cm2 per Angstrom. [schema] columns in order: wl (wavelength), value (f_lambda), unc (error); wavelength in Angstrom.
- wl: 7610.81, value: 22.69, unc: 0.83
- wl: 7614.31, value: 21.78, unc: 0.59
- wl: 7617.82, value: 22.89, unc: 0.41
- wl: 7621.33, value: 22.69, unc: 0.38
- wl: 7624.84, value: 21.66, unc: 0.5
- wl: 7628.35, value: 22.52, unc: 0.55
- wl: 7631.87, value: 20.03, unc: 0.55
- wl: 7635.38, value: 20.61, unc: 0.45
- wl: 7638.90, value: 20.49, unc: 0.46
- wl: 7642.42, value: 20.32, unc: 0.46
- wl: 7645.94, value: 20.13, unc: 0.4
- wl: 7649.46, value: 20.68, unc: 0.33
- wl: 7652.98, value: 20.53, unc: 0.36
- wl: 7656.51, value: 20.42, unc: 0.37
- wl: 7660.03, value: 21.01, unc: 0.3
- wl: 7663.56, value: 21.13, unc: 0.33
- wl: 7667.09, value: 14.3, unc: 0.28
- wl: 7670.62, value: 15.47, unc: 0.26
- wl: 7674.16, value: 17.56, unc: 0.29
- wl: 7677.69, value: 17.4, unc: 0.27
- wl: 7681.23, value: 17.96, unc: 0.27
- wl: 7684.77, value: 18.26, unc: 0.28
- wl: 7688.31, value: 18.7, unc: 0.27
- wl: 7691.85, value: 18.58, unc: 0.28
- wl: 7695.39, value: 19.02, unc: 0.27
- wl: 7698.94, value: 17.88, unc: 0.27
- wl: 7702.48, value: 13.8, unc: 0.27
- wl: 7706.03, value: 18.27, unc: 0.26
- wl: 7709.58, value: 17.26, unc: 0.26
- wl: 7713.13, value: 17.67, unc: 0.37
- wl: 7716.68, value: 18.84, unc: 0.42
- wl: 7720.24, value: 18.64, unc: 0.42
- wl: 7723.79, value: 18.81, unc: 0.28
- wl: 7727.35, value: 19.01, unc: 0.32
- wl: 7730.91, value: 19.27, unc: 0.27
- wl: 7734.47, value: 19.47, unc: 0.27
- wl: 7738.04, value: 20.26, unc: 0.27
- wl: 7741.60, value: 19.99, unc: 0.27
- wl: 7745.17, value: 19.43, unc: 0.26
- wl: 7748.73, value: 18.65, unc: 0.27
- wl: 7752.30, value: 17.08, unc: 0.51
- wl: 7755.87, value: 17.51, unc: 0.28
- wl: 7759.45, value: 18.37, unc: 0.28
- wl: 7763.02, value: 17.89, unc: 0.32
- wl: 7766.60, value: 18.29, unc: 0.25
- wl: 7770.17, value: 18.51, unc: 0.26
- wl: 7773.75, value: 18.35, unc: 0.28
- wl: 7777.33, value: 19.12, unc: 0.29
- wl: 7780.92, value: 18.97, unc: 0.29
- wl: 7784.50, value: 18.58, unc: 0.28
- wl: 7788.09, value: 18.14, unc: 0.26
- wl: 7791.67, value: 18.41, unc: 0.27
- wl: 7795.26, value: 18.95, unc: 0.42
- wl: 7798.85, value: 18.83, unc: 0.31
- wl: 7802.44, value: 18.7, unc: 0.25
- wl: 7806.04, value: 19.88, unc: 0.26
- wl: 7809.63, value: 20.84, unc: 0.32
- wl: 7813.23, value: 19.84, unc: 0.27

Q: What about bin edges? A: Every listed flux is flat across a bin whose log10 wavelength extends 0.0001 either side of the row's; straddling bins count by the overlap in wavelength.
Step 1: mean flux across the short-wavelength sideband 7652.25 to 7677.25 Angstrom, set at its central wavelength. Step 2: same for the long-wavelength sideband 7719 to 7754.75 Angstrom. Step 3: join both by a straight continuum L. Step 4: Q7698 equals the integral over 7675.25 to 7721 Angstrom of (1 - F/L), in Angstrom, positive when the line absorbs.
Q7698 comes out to 2.19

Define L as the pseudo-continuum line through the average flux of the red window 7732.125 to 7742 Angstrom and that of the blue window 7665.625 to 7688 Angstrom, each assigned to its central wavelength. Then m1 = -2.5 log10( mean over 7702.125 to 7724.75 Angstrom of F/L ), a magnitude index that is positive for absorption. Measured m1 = 0.06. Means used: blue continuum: 17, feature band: 17.8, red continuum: 19.9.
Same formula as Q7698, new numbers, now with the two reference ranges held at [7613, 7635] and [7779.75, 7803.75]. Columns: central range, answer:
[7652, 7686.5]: 4.34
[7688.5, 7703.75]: 2.16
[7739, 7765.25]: 1.27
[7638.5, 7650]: 0.59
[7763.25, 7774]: 0.44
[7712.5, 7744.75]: 1.10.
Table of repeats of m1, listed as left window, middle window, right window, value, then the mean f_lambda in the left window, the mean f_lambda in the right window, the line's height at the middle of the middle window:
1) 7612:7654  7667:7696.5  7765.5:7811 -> 0.16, 21.2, 18.9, 20.5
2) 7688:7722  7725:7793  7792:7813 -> 0.00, 17.8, 19.4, 18.7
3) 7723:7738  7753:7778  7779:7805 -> 0.04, 19.3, 18.7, 18.9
